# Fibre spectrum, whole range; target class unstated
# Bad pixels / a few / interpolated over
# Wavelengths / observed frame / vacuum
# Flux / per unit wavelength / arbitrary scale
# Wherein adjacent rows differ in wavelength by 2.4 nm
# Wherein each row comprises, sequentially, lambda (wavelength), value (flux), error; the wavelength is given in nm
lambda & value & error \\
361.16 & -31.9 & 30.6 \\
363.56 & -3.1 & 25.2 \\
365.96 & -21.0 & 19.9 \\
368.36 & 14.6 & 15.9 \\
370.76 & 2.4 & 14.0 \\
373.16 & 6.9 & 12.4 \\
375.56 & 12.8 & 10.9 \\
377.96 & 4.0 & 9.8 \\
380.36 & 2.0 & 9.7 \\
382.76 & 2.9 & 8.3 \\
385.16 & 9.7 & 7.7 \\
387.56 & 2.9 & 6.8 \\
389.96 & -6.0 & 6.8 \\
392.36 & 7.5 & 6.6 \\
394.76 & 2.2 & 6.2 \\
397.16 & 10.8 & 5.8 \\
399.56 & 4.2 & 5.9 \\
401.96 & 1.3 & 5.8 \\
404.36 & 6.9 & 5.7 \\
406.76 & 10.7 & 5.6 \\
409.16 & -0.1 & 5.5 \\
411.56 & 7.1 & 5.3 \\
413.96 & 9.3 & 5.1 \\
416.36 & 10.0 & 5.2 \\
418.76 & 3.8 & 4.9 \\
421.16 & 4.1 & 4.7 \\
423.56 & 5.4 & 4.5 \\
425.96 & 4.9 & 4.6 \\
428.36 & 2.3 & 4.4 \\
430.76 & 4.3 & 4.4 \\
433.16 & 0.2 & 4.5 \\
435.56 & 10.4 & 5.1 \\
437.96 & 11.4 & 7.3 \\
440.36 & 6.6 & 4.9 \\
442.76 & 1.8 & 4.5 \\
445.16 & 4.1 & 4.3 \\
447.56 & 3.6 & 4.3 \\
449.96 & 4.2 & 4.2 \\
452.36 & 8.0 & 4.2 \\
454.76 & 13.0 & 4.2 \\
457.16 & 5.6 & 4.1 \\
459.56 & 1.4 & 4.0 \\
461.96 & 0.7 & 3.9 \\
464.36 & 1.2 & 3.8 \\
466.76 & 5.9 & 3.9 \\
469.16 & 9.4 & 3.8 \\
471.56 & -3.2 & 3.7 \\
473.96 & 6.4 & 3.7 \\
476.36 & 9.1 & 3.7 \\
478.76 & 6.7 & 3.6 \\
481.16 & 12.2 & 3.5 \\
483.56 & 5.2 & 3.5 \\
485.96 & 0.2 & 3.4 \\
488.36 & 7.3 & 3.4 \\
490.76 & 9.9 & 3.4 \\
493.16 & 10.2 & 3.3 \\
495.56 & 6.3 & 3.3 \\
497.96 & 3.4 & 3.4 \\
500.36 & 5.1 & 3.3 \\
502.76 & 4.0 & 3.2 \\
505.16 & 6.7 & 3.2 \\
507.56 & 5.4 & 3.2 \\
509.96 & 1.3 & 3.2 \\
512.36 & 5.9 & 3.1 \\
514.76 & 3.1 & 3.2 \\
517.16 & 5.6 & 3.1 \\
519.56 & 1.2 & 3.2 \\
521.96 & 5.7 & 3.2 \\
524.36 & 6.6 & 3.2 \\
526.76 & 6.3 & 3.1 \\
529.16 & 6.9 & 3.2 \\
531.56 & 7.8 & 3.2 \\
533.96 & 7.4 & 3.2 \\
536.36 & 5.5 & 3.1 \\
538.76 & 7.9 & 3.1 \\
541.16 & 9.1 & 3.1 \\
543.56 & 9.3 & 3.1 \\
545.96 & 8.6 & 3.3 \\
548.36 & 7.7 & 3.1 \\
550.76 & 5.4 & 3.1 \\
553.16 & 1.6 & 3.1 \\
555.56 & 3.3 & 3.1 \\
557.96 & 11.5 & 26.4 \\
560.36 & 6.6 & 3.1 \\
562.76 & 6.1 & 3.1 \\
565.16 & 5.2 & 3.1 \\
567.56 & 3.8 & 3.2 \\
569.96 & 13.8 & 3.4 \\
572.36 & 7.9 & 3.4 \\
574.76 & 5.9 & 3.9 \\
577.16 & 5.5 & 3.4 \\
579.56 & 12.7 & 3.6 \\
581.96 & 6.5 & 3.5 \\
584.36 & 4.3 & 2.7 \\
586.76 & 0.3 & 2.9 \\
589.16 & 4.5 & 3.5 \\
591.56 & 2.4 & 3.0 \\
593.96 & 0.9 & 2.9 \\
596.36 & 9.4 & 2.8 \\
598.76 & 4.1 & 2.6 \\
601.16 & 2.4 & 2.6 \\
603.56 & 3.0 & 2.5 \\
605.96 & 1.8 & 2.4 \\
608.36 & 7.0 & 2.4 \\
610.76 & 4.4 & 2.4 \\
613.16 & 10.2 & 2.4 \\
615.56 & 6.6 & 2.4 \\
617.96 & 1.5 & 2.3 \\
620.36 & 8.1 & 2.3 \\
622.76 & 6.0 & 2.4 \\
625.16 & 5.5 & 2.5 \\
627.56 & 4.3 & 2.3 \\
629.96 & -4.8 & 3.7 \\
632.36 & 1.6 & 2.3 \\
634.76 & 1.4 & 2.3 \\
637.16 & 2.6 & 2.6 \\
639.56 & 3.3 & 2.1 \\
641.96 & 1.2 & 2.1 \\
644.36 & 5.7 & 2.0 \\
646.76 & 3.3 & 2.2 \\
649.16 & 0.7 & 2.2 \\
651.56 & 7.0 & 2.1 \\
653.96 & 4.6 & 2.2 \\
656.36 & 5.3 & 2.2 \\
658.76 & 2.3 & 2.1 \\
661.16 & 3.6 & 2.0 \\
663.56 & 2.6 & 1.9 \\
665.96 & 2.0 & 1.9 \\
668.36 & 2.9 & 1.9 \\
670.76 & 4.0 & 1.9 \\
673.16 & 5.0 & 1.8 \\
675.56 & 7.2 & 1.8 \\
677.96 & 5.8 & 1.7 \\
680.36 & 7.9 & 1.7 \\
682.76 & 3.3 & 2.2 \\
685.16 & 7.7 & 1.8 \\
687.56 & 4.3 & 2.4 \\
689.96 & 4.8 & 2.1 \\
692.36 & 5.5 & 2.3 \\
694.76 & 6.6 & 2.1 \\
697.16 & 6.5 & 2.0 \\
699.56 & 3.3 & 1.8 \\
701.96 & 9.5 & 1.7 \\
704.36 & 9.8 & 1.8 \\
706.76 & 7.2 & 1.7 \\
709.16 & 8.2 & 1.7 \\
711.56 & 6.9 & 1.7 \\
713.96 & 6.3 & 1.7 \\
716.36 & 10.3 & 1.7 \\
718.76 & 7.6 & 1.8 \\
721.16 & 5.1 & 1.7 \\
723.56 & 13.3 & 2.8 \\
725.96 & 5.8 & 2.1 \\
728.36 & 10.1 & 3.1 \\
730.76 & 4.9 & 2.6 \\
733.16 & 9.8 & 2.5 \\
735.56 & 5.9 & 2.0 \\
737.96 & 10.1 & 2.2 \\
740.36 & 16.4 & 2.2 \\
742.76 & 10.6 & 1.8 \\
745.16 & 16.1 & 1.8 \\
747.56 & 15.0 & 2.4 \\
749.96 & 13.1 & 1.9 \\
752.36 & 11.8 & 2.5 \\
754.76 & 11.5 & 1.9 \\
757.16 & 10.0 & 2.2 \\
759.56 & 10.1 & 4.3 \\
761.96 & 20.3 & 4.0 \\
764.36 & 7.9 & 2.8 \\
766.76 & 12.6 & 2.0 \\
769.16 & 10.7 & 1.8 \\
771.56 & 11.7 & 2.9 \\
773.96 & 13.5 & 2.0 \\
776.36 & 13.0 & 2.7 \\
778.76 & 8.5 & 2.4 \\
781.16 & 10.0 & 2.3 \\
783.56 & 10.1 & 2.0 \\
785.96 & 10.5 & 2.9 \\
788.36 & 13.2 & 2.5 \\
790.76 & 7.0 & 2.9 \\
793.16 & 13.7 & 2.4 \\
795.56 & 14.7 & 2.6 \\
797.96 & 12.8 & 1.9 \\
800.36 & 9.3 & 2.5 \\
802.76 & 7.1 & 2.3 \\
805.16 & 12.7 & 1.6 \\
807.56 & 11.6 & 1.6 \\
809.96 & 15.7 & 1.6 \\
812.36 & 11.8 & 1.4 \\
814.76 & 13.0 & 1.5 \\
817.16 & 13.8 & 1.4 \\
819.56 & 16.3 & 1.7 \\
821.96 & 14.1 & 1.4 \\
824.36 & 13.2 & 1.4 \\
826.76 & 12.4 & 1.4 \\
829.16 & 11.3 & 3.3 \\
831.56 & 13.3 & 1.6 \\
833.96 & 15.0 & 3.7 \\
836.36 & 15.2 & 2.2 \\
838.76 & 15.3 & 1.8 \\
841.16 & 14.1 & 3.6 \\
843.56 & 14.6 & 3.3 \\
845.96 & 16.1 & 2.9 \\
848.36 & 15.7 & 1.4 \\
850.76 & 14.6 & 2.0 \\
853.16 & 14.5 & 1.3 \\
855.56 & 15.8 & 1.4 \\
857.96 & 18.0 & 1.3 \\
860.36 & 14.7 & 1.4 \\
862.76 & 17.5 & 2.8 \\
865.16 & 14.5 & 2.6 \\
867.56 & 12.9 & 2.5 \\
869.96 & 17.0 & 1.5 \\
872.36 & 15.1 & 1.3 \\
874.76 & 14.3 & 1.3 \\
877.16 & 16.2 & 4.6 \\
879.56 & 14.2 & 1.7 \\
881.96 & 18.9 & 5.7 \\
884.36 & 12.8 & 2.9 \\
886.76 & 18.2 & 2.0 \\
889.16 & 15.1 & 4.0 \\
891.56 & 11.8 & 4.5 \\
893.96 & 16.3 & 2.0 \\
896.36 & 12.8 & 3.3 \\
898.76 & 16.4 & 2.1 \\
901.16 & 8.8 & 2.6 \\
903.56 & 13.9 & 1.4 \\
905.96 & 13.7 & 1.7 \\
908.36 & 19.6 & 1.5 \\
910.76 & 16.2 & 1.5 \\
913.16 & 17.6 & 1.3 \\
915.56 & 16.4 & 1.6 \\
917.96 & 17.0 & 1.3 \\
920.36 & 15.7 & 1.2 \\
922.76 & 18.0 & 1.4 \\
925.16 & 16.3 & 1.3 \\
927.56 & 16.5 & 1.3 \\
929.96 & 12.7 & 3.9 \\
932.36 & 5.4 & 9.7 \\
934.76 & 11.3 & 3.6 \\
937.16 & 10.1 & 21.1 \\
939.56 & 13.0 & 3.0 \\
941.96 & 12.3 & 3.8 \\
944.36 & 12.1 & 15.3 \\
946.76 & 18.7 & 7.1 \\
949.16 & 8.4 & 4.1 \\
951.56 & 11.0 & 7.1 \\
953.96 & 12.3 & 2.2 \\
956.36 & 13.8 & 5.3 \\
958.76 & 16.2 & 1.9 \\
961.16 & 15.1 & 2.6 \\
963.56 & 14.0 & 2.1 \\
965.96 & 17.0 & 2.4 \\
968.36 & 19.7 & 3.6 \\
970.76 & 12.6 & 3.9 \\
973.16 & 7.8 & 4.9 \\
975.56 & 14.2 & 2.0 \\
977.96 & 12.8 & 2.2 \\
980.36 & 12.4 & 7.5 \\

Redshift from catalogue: 0.86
